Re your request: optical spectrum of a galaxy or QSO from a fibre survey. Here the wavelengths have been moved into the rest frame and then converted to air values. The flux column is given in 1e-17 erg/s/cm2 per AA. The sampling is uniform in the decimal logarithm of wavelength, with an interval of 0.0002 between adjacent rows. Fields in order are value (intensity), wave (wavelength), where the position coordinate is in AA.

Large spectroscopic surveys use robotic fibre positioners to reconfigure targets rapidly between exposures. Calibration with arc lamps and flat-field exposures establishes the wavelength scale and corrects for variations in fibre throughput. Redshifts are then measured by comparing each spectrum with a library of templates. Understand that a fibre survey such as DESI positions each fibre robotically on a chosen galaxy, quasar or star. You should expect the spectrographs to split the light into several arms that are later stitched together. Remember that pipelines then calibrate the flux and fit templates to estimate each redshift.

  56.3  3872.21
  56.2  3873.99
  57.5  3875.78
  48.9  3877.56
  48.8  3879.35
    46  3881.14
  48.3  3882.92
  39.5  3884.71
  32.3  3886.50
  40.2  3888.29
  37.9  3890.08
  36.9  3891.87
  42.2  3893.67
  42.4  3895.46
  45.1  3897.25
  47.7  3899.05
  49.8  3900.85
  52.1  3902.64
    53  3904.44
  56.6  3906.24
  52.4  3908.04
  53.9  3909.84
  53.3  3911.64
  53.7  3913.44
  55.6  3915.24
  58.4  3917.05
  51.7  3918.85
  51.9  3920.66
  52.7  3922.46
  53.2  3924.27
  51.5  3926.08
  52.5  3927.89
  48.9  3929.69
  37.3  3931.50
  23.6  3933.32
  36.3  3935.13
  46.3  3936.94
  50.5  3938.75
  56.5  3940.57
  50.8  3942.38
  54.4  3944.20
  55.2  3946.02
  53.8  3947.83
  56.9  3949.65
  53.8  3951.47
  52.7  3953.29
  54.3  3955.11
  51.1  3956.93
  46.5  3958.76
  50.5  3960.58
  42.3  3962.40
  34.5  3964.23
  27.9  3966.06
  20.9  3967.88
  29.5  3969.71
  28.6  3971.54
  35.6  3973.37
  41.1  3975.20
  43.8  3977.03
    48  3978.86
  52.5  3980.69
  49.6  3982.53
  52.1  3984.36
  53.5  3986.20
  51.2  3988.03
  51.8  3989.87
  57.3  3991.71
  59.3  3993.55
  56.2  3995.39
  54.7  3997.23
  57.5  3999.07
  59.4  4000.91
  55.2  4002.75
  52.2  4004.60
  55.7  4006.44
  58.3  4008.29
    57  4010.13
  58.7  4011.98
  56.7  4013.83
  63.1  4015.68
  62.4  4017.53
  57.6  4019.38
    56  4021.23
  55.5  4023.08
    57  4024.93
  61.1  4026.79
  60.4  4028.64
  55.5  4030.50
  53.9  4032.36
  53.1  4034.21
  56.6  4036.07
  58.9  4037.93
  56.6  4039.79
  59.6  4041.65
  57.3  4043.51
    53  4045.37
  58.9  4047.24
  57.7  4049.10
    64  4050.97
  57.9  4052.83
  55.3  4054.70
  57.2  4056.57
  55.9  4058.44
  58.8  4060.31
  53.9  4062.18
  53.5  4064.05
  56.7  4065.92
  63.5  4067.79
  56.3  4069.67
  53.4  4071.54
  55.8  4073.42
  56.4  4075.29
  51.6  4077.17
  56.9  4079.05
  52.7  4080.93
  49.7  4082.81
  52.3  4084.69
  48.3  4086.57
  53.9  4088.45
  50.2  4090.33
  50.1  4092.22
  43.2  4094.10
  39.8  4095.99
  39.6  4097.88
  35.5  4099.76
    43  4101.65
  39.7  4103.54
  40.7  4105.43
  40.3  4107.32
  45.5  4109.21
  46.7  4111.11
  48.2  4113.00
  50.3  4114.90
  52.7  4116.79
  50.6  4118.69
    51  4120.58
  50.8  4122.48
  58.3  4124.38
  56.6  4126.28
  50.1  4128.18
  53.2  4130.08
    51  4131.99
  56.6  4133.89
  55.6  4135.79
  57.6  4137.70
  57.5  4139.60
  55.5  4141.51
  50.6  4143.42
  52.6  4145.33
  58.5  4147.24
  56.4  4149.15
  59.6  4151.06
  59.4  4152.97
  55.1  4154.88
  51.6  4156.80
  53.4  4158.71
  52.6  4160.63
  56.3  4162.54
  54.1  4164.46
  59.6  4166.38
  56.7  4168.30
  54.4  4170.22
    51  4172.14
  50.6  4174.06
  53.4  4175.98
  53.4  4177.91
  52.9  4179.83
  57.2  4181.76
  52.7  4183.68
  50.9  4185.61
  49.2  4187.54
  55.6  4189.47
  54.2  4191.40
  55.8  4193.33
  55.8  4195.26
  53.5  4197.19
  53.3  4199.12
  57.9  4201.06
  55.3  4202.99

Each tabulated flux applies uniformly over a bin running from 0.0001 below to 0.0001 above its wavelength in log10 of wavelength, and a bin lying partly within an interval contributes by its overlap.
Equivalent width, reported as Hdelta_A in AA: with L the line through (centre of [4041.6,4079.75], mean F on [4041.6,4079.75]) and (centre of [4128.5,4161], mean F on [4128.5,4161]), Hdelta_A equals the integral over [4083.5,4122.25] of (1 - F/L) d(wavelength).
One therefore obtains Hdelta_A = 6.7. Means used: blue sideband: 56.8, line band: 46.2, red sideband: 55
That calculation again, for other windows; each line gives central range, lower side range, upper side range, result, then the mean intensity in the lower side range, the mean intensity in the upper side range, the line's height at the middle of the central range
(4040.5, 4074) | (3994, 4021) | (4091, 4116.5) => -4.59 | 57.5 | 43.6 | 50.3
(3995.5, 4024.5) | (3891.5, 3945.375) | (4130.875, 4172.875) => -3.22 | 49.2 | 55.3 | 51.6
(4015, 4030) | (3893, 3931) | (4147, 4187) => -1.77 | 51.3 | 54.6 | 52.7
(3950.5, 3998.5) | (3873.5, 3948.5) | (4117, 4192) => 3.58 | 48.4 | 54.2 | 49.9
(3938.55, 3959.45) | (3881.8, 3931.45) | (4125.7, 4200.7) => -1.58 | 48.5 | 54.5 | 49.5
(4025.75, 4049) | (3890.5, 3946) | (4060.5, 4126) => -3.50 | 49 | 49.9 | 49.6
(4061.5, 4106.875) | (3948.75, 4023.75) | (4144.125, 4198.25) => 2.39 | 50.3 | 54.5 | 52.5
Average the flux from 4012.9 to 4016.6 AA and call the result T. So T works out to 59.8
